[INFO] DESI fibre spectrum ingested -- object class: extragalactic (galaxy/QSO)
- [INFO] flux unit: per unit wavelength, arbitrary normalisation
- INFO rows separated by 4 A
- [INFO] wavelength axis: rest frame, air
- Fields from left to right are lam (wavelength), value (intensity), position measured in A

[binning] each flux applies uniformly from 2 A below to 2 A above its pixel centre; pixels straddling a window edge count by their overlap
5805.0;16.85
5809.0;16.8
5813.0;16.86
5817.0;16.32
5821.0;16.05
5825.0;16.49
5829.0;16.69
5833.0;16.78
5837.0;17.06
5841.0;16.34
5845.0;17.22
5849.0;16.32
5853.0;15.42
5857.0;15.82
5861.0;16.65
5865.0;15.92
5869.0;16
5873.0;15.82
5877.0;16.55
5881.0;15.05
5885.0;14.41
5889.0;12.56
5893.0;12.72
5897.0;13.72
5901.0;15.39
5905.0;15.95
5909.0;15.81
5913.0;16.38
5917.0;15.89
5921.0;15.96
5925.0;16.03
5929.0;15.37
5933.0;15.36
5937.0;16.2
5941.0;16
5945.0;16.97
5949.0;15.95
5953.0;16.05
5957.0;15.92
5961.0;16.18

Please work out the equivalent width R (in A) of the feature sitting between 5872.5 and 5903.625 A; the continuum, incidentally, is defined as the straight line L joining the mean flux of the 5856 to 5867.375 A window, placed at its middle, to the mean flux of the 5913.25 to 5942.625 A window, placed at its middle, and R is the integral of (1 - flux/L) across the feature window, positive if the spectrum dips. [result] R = 3.0 A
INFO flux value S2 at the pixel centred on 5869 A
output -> 16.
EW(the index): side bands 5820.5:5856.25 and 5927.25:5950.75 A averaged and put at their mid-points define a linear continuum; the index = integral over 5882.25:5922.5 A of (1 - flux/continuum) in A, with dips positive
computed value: 3.2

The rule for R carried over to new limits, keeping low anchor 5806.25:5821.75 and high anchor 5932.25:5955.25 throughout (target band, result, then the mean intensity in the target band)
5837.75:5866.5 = 0.26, 16.3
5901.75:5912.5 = 0.24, 15.9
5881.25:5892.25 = 1.80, 13.6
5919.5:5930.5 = 0.27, 15.8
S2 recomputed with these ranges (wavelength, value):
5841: 16.34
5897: 13.72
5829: 16.69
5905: 15.95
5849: 16.32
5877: 16.55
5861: 16.65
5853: 15.42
